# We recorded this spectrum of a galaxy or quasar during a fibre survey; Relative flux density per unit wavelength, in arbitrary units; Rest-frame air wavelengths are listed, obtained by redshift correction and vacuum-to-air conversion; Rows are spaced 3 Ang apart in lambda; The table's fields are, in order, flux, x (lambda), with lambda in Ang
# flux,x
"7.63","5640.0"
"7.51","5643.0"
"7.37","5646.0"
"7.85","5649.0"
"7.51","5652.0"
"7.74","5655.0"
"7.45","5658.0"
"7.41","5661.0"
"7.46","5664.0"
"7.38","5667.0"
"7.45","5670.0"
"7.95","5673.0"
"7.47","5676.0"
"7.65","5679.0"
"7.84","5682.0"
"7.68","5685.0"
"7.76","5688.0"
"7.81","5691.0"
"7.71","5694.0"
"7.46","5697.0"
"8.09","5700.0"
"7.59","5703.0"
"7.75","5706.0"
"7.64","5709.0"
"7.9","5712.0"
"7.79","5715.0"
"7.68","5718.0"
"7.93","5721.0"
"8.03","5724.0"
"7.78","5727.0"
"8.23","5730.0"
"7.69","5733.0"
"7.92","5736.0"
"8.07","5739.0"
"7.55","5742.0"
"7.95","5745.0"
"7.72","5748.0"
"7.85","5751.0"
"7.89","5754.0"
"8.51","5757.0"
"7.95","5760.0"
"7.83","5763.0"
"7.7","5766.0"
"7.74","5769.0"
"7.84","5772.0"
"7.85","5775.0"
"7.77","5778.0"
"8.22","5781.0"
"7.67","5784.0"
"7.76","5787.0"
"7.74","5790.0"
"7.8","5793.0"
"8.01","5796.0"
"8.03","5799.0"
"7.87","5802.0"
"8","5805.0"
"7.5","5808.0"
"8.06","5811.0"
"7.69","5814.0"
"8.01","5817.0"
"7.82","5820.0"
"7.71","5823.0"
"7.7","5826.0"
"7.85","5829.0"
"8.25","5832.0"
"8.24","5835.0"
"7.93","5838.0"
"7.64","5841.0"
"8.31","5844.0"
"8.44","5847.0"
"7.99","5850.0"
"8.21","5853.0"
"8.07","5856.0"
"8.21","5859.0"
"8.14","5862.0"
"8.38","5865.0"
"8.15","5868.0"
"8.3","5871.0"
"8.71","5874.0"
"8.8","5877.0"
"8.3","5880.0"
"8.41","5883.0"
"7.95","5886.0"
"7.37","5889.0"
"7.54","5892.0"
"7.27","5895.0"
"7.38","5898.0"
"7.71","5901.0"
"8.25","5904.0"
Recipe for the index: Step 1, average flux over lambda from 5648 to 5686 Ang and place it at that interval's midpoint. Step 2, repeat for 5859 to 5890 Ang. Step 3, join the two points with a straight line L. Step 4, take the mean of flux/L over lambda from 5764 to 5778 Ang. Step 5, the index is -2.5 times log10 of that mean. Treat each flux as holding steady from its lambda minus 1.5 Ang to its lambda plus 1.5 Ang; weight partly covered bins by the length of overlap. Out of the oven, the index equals 0.02 mag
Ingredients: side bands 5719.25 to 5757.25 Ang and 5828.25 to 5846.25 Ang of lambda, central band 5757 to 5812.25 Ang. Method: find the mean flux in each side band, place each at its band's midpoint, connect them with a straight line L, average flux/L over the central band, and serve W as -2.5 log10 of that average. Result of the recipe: 0.02 mag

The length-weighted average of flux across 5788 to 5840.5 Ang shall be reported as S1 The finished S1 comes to 7.89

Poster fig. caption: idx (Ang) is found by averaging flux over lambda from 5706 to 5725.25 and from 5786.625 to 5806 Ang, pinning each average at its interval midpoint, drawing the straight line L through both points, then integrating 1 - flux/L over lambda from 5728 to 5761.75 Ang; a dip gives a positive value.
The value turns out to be -0.4 Ang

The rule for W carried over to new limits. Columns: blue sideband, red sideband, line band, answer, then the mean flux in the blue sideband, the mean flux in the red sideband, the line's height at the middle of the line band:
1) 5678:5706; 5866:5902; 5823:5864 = -0.016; 7.73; 8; 7.94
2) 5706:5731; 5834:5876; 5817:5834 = 0.032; 7.86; 8.2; 8.13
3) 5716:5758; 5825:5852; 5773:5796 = 0.018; 7.91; 8.05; 7.97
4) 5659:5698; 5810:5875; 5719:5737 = -0.023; 7.62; 8.08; 7.76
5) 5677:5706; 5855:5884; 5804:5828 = 0.048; 7.73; 8.35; 8.16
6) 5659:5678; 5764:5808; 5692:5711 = -0.014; 7.52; 7.84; 7.61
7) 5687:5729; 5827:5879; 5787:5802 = 0.022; 7.79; 8.21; 8.04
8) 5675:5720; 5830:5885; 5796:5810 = 0.026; 7.73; 8.24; 8.07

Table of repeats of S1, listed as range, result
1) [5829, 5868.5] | 8.14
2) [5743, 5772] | 7.89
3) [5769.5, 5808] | 7.86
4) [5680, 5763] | 7.84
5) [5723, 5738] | 7.93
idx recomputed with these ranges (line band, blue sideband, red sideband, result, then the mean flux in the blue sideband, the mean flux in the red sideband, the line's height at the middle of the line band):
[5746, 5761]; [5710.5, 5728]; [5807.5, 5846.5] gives -0.2 Ang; 7.85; 7.92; 7.88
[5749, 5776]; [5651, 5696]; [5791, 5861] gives -0.3 Ang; 7.62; 7.97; 7.82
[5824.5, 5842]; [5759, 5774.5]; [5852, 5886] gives 0.4 Ang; 7.81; 8.32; 8.14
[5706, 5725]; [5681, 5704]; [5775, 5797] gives -0.1 Ang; 7.74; 7.85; 7.77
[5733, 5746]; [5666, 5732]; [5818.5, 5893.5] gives 0.0 Ang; 7.76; 8.1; 7.84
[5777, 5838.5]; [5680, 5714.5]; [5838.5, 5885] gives 1.6 Ang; 7.75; 8.26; 8.09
